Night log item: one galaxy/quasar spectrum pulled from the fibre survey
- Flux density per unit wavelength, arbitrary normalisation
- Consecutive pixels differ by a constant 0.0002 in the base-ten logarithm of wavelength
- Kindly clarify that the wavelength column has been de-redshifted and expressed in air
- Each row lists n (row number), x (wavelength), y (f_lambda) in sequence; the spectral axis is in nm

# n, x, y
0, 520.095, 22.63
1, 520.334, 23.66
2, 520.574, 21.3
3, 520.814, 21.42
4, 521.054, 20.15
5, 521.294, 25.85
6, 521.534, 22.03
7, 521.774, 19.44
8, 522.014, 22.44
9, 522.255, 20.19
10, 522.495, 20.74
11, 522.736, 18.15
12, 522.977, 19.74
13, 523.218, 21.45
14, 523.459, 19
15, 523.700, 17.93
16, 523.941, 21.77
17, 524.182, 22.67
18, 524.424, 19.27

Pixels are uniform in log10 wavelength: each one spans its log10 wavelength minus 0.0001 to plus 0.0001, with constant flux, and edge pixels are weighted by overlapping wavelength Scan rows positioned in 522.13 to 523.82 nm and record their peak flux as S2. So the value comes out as 21.45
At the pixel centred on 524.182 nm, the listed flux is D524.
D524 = 22.67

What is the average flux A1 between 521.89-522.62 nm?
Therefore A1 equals 21.1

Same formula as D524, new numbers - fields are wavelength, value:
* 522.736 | 18.15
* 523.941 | 21.77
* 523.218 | 21.45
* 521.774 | 19.44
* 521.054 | 20.15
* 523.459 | 19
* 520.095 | 22.63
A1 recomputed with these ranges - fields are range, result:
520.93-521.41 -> 23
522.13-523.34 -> 20.1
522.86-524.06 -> 20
